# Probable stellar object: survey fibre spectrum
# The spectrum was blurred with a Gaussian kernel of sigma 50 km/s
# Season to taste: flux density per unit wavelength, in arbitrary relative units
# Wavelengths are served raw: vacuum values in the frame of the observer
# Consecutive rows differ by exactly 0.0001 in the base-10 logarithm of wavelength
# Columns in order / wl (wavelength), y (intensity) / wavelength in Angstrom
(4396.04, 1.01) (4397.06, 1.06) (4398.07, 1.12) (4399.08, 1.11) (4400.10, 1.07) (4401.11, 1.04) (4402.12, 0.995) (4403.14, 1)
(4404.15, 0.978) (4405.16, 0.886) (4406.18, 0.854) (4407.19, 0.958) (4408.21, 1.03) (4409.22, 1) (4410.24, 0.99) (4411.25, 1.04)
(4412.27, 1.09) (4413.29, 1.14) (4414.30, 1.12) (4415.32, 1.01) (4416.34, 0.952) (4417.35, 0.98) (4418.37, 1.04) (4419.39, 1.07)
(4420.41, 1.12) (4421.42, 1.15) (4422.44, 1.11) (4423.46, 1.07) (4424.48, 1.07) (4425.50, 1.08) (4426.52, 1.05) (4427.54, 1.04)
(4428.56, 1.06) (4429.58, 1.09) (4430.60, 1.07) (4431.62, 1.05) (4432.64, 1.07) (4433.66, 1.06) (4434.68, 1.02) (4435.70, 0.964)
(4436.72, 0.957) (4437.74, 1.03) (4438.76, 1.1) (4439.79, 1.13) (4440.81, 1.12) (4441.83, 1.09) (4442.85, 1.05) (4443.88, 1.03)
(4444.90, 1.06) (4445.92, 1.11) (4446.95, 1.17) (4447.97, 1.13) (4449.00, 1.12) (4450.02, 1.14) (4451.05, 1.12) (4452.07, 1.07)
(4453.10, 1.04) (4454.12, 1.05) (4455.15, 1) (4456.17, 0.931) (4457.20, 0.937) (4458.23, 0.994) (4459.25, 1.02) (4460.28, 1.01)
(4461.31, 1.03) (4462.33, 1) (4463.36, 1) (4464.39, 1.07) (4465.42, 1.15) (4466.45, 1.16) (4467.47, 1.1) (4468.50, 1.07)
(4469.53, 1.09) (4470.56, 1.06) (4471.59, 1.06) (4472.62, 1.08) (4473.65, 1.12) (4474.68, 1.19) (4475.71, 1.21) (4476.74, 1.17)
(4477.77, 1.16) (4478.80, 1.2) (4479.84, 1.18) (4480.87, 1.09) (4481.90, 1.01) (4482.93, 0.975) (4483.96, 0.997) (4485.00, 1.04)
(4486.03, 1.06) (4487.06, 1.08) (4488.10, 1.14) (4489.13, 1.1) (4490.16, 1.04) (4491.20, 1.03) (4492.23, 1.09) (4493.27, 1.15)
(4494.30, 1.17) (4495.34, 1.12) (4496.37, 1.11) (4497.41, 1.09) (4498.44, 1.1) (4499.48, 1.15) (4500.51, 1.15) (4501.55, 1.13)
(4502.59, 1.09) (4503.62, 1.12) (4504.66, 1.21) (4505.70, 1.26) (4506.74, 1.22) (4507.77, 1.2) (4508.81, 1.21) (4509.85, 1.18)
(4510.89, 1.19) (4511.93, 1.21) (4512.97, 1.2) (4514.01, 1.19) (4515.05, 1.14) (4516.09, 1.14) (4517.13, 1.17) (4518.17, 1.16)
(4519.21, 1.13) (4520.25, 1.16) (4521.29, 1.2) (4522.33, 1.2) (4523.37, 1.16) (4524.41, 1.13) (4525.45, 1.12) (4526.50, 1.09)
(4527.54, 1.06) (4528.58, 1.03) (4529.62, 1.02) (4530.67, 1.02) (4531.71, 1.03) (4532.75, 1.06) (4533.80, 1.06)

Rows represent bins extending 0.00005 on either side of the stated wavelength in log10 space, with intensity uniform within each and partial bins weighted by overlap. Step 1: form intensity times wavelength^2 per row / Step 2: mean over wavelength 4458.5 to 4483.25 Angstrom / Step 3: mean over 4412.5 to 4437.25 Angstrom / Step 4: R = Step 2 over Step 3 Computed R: 1.06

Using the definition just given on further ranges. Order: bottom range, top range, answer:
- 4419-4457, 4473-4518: 1.09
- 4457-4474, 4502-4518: 1.14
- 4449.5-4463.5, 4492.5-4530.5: 1.15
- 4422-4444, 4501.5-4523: 1.15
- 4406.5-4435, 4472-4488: 1.08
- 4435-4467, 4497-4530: 1.12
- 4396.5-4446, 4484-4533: 1.12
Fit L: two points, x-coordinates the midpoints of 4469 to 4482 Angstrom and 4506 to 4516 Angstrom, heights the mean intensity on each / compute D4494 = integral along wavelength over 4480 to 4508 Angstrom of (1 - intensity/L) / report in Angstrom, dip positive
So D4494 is 1.3 Angstrom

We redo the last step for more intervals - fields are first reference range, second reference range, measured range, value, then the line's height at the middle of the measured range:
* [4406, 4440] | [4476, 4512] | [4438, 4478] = 0.23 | 1.09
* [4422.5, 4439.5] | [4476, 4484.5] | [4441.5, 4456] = -0.16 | 1.07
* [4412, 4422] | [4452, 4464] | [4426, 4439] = 0.02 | 1.04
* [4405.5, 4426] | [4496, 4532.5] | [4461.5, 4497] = 0.34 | 1.11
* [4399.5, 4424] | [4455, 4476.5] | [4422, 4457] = -0.61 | 1.05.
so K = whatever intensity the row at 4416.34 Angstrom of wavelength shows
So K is 0.952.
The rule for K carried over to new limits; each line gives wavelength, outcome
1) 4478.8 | 1.2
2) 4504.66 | 1.21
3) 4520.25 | 1.16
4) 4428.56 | 1.06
